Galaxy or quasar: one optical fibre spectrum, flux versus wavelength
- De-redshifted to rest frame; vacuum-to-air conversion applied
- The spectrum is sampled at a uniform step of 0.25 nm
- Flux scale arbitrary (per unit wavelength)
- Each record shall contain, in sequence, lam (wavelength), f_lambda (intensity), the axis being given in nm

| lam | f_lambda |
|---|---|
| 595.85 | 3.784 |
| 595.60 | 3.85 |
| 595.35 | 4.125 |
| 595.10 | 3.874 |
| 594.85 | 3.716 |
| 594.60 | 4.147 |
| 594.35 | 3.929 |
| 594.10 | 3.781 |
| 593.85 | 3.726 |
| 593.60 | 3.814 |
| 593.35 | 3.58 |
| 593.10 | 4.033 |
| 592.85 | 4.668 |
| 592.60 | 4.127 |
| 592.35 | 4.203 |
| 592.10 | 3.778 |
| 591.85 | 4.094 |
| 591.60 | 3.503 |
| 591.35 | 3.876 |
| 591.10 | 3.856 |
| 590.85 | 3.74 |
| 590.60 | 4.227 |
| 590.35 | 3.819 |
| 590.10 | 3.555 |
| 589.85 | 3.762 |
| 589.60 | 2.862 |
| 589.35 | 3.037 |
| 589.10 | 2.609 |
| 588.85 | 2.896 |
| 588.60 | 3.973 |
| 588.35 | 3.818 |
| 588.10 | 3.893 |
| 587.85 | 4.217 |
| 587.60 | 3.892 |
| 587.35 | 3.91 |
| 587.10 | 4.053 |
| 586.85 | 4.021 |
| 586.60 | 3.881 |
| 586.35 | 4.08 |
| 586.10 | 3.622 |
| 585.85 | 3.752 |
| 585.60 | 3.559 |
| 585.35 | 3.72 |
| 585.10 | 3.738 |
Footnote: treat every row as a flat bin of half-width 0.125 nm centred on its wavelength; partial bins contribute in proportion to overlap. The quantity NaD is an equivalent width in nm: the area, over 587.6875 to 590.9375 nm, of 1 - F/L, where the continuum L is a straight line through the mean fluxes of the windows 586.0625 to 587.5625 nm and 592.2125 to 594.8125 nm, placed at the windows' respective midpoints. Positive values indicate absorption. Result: 0.319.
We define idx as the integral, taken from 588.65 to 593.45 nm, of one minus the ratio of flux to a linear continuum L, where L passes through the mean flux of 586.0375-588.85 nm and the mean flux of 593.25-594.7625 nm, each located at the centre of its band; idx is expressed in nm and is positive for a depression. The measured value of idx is 0.20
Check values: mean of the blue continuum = 3.9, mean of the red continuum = 3.83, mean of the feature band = 3.7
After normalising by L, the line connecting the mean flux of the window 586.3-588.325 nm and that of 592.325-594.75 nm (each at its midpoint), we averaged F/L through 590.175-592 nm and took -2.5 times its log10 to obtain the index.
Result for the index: 0.03 mag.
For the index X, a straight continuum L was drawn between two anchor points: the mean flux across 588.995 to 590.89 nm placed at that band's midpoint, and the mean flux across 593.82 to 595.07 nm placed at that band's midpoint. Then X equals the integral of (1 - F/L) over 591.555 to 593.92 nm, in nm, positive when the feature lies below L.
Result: -0.17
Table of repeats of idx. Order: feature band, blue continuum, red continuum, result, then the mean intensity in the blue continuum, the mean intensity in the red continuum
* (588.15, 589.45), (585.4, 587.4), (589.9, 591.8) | 0.177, 3.85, 3.81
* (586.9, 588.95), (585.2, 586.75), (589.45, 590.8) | -0.077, 3.77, 3.64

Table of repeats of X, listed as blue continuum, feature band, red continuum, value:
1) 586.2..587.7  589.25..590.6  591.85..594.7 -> 0.17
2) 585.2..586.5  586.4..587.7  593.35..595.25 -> -0.07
